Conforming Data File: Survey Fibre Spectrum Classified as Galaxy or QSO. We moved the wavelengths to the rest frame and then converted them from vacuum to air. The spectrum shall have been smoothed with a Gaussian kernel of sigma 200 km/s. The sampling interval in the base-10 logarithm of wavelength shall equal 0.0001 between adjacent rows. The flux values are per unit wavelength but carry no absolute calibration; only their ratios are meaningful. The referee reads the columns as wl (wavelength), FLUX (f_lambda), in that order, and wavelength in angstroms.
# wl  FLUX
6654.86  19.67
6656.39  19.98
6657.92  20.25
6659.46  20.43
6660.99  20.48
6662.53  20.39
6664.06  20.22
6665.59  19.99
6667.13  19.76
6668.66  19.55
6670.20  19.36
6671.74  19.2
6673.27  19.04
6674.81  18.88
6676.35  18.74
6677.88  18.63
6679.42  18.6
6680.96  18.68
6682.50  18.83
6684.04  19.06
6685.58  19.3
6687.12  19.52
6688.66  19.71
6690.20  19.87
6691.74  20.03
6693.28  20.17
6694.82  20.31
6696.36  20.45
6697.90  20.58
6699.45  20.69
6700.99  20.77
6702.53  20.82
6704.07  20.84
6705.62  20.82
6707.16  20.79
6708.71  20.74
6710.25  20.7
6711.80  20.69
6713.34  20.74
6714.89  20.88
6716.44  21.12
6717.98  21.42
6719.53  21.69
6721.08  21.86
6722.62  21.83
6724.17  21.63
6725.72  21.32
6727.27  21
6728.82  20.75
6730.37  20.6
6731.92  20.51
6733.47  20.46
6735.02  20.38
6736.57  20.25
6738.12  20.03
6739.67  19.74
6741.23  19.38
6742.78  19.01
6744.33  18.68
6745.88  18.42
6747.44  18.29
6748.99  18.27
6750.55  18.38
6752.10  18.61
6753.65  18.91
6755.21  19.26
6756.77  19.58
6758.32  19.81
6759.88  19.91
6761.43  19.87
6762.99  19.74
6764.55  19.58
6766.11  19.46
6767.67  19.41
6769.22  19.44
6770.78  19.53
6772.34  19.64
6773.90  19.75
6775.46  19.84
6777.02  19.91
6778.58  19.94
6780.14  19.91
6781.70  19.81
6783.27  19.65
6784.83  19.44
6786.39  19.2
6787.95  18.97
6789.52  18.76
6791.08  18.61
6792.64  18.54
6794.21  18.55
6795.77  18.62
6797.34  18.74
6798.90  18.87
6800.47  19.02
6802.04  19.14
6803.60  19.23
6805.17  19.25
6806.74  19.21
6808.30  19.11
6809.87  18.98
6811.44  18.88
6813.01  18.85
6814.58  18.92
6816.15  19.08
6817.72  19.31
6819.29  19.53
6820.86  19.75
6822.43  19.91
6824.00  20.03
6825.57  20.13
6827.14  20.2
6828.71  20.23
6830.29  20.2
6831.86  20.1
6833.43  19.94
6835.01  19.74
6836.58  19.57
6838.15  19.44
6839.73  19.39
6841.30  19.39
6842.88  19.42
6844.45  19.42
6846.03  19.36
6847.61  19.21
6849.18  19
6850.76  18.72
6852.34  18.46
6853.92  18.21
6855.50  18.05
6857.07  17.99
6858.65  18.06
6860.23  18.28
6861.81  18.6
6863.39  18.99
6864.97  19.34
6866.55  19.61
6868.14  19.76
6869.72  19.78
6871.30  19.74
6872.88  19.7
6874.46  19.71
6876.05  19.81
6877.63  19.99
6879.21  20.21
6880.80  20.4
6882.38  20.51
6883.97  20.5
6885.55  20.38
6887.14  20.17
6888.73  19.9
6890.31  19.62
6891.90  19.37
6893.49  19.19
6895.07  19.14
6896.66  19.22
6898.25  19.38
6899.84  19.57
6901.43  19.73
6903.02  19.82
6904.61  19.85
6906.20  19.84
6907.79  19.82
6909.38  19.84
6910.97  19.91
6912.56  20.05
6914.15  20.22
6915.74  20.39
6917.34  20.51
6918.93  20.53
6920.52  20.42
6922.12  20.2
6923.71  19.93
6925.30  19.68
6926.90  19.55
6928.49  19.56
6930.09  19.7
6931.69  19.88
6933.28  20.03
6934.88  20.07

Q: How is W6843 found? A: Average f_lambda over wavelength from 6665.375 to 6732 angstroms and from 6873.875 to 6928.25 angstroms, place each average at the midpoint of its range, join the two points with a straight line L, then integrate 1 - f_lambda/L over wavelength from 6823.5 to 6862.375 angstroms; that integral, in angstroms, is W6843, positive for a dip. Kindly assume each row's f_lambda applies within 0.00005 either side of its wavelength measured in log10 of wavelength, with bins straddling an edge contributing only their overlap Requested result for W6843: 1.49 angstroms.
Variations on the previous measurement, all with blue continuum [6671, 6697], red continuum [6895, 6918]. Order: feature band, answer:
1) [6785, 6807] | 0.8 angstroms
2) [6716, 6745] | -1.7 angstroms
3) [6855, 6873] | 0.7 angstroms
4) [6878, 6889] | -0.3 angstroms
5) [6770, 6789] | -0.1 angstroms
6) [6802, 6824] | 0.4 angstroms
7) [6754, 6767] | -0.1 angstroms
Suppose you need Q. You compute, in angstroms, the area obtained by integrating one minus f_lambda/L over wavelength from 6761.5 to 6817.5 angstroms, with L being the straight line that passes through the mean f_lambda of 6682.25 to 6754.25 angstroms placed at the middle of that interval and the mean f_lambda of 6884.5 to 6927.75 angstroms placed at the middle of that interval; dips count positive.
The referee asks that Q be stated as 2.3 angstroms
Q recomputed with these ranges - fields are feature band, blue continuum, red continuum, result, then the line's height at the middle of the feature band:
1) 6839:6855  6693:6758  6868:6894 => 0.8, 20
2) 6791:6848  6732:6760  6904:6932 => 0.7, 19.6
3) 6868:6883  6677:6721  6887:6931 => -0.1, 19.9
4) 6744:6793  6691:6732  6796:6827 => 1.6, 20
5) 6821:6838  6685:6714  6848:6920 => -0.1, 19.8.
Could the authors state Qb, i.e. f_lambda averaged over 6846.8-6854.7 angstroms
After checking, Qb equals 18.7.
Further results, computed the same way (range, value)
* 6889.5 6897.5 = 19.3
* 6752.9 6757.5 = 19.2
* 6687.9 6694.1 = 20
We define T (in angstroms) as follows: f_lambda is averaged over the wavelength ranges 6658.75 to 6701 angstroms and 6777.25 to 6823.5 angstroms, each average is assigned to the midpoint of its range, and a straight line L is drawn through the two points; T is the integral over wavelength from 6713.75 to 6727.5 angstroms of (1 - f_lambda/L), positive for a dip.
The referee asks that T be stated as -1.3 angstroms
